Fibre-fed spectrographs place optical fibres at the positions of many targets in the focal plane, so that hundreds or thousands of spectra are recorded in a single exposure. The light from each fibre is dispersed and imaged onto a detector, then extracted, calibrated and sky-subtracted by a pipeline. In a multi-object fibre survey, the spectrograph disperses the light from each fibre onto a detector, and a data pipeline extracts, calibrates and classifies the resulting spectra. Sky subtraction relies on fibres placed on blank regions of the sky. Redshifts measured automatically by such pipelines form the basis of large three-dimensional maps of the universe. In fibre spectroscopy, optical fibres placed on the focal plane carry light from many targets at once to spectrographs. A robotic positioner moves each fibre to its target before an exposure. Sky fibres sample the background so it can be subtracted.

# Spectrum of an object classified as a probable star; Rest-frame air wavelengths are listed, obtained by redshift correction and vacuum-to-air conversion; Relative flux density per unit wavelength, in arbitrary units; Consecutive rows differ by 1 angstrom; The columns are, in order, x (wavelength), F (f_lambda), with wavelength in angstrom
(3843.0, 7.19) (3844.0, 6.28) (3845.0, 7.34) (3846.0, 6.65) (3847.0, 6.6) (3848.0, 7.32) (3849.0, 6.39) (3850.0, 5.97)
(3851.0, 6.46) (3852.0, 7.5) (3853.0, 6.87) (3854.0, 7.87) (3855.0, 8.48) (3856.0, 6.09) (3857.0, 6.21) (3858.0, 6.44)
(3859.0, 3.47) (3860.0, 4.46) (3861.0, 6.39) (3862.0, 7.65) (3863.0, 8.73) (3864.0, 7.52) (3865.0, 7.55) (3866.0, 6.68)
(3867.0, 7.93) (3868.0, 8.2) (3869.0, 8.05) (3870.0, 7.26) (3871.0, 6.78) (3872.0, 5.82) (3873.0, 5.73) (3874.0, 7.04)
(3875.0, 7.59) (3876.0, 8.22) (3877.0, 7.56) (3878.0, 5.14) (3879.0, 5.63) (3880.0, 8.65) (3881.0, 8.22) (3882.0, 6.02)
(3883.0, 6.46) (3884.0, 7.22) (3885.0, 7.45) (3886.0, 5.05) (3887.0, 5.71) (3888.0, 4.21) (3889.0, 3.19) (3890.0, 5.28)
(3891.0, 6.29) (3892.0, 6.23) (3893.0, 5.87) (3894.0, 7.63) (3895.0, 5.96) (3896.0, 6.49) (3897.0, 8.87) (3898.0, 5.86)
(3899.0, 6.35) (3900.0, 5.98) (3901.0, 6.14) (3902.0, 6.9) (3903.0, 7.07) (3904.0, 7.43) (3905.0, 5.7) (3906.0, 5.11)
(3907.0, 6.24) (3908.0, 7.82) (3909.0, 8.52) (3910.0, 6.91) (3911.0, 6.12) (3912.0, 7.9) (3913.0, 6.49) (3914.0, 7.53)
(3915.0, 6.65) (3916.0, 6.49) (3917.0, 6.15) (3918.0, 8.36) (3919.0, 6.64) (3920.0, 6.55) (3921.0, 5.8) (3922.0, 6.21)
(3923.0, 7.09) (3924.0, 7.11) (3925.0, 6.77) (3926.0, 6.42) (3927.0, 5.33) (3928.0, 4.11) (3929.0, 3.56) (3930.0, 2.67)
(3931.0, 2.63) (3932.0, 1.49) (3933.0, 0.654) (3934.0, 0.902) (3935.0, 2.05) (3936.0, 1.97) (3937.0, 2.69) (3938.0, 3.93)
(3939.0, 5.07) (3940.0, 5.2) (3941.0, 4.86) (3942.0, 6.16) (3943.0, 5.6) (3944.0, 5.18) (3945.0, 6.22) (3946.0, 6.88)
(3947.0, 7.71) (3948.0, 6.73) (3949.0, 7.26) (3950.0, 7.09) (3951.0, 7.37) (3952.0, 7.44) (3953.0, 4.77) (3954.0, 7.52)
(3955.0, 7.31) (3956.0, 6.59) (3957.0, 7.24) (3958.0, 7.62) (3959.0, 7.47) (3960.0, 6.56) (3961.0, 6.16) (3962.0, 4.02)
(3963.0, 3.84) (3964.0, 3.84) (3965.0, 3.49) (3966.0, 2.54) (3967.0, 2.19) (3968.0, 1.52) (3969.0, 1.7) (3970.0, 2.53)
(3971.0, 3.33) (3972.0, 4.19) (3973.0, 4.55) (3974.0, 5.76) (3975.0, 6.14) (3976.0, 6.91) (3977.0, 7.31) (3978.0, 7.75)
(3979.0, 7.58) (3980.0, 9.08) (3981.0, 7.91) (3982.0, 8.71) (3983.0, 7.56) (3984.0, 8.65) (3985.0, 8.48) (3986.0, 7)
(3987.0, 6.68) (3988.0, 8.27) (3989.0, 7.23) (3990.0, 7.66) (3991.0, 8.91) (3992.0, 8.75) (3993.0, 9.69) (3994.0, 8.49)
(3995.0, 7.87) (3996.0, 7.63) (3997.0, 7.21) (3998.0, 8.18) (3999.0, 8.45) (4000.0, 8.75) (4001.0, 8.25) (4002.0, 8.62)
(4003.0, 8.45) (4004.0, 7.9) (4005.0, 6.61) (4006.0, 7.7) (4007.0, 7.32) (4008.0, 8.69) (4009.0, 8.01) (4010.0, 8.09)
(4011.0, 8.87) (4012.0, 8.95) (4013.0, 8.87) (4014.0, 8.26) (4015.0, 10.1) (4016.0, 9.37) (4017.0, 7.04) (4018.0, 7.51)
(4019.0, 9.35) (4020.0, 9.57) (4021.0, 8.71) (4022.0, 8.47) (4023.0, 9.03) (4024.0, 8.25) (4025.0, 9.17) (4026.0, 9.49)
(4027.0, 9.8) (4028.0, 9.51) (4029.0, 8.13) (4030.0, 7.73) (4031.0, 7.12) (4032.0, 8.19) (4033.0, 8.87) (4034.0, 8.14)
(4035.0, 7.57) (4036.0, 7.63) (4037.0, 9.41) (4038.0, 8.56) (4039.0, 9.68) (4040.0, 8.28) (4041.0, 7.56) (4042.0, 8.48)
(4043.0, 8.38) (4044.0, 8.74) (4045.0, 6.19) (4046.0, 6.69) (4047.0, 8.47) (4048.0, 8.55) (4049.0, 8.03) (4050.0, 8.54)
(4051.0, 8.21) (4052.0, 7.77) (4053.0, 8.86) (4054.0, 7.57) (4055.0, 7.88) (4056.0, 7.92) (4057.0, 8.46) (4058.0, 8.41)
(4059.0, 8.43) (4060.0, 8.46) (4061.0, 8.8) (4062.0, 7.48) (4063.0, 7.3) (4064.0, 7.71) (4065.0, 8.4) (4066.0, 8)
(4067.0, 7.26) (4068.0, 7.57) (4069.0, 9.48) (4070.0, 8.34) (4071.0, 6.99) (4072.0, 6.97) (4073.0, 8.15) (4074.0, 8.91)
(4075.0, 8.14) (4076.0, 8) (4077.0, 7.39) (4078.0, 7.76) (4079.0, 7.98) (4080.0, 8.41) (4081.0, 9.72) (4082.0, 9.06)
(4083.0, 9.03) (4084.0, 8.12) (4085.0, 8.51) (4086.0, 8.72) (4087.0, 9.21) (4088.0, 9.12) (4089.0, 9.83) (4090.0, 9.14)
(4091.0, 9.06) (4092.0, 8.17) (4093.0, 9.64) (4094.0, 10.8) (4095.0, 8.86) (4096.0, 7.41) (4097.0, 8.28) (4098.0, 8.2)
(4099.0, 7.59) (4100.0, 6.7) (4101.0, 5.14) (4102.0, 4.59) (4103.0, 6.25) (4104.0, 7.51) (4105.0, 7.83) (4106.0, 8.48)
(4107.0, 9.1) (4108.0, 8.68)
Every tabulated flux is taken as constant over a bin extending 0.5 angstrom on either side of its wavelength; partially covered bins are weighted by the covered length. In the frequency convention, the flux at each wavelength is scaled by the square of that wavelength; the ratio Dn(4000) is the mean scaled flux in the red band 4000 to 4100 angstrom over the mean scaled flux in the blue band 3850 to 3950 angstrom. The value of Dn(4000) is 1.47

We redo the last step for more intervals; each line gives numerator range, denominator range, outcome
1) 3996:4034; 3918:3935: 1.90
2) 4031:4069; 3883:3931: 1.40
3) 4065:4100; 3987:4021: 1.06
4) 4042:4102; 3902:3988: 1.51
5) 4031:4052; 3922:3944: 2.07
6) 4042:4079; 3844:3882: 1.28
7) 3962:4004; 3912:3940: 1.39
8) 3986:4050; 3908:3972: 1.63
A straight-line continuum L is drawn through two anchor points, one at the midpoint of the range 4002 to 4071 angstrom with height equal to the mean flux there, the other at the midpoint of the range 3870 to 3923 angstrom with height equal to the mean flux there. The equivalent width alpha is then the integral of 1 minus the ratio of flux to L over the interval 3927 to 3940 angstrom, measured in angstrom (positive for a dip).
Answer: 7.7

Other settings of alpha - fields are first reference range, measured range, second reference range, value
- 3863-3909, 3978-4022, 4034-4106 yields -3.9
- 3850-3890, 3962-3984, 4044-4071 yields 6.6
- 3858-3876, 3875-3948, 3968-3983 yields 7.1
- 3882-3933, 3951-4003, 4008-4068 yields 5.0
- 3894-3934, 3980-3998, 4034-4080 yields -2.5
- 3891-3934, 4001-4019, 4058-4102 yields -2.4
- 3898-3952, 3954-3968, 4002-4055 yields 2.9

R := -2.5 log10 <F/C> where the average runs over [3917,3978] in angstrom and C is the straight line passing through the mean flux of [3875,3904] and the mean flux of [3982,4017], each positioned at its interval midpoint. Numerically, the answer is 0.39 mag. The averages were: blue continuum 6.45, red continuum 8.21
